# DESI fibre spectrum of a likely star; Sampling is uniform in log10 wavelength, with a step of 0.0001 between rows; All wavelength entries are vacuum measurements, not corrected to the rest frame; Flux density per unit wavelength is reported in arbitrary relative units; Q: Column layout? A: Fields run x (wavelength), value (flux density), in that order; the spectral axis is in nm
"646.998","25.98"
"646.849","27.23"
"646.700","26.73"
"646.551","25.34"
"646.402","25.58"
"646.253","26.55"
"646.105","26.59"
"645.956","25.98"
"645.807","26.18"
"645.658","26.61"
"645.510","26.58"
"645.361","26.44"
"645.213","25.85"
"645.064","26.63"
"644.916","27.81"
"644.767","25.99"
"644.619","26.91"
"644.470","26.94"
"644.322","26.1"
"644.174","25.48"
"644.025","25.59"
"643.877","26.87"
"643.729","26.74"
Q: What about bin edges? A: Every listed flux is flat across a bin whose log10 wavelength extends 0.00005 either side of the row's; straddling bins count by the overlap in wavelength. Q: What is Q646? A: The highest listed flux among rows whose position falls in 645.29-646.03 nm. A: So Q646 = 26.61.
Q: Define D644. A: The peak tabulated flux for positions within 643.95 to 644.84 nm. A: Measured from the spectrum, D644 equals 26.94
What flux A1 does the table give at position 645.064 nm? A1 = 26.63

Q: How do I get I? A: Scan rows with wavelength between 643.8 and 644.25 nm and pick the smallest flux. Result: 25.48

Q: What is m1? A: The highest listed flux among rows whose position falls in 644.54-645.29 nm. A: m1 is 27.81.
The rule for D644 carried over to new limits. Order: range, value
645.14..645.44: 26.44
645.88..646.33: 26.59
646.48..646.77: 26.73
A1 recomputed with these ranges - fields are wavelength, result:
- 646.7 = 26.73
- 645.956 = 25.98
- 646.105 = 26.59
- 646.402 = 25.58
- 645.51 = 26.58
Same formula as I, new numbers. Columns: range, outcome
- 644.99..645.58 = 25.85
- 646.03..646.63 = 25.34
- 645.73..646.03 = 25.98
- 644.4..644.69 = 26.91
